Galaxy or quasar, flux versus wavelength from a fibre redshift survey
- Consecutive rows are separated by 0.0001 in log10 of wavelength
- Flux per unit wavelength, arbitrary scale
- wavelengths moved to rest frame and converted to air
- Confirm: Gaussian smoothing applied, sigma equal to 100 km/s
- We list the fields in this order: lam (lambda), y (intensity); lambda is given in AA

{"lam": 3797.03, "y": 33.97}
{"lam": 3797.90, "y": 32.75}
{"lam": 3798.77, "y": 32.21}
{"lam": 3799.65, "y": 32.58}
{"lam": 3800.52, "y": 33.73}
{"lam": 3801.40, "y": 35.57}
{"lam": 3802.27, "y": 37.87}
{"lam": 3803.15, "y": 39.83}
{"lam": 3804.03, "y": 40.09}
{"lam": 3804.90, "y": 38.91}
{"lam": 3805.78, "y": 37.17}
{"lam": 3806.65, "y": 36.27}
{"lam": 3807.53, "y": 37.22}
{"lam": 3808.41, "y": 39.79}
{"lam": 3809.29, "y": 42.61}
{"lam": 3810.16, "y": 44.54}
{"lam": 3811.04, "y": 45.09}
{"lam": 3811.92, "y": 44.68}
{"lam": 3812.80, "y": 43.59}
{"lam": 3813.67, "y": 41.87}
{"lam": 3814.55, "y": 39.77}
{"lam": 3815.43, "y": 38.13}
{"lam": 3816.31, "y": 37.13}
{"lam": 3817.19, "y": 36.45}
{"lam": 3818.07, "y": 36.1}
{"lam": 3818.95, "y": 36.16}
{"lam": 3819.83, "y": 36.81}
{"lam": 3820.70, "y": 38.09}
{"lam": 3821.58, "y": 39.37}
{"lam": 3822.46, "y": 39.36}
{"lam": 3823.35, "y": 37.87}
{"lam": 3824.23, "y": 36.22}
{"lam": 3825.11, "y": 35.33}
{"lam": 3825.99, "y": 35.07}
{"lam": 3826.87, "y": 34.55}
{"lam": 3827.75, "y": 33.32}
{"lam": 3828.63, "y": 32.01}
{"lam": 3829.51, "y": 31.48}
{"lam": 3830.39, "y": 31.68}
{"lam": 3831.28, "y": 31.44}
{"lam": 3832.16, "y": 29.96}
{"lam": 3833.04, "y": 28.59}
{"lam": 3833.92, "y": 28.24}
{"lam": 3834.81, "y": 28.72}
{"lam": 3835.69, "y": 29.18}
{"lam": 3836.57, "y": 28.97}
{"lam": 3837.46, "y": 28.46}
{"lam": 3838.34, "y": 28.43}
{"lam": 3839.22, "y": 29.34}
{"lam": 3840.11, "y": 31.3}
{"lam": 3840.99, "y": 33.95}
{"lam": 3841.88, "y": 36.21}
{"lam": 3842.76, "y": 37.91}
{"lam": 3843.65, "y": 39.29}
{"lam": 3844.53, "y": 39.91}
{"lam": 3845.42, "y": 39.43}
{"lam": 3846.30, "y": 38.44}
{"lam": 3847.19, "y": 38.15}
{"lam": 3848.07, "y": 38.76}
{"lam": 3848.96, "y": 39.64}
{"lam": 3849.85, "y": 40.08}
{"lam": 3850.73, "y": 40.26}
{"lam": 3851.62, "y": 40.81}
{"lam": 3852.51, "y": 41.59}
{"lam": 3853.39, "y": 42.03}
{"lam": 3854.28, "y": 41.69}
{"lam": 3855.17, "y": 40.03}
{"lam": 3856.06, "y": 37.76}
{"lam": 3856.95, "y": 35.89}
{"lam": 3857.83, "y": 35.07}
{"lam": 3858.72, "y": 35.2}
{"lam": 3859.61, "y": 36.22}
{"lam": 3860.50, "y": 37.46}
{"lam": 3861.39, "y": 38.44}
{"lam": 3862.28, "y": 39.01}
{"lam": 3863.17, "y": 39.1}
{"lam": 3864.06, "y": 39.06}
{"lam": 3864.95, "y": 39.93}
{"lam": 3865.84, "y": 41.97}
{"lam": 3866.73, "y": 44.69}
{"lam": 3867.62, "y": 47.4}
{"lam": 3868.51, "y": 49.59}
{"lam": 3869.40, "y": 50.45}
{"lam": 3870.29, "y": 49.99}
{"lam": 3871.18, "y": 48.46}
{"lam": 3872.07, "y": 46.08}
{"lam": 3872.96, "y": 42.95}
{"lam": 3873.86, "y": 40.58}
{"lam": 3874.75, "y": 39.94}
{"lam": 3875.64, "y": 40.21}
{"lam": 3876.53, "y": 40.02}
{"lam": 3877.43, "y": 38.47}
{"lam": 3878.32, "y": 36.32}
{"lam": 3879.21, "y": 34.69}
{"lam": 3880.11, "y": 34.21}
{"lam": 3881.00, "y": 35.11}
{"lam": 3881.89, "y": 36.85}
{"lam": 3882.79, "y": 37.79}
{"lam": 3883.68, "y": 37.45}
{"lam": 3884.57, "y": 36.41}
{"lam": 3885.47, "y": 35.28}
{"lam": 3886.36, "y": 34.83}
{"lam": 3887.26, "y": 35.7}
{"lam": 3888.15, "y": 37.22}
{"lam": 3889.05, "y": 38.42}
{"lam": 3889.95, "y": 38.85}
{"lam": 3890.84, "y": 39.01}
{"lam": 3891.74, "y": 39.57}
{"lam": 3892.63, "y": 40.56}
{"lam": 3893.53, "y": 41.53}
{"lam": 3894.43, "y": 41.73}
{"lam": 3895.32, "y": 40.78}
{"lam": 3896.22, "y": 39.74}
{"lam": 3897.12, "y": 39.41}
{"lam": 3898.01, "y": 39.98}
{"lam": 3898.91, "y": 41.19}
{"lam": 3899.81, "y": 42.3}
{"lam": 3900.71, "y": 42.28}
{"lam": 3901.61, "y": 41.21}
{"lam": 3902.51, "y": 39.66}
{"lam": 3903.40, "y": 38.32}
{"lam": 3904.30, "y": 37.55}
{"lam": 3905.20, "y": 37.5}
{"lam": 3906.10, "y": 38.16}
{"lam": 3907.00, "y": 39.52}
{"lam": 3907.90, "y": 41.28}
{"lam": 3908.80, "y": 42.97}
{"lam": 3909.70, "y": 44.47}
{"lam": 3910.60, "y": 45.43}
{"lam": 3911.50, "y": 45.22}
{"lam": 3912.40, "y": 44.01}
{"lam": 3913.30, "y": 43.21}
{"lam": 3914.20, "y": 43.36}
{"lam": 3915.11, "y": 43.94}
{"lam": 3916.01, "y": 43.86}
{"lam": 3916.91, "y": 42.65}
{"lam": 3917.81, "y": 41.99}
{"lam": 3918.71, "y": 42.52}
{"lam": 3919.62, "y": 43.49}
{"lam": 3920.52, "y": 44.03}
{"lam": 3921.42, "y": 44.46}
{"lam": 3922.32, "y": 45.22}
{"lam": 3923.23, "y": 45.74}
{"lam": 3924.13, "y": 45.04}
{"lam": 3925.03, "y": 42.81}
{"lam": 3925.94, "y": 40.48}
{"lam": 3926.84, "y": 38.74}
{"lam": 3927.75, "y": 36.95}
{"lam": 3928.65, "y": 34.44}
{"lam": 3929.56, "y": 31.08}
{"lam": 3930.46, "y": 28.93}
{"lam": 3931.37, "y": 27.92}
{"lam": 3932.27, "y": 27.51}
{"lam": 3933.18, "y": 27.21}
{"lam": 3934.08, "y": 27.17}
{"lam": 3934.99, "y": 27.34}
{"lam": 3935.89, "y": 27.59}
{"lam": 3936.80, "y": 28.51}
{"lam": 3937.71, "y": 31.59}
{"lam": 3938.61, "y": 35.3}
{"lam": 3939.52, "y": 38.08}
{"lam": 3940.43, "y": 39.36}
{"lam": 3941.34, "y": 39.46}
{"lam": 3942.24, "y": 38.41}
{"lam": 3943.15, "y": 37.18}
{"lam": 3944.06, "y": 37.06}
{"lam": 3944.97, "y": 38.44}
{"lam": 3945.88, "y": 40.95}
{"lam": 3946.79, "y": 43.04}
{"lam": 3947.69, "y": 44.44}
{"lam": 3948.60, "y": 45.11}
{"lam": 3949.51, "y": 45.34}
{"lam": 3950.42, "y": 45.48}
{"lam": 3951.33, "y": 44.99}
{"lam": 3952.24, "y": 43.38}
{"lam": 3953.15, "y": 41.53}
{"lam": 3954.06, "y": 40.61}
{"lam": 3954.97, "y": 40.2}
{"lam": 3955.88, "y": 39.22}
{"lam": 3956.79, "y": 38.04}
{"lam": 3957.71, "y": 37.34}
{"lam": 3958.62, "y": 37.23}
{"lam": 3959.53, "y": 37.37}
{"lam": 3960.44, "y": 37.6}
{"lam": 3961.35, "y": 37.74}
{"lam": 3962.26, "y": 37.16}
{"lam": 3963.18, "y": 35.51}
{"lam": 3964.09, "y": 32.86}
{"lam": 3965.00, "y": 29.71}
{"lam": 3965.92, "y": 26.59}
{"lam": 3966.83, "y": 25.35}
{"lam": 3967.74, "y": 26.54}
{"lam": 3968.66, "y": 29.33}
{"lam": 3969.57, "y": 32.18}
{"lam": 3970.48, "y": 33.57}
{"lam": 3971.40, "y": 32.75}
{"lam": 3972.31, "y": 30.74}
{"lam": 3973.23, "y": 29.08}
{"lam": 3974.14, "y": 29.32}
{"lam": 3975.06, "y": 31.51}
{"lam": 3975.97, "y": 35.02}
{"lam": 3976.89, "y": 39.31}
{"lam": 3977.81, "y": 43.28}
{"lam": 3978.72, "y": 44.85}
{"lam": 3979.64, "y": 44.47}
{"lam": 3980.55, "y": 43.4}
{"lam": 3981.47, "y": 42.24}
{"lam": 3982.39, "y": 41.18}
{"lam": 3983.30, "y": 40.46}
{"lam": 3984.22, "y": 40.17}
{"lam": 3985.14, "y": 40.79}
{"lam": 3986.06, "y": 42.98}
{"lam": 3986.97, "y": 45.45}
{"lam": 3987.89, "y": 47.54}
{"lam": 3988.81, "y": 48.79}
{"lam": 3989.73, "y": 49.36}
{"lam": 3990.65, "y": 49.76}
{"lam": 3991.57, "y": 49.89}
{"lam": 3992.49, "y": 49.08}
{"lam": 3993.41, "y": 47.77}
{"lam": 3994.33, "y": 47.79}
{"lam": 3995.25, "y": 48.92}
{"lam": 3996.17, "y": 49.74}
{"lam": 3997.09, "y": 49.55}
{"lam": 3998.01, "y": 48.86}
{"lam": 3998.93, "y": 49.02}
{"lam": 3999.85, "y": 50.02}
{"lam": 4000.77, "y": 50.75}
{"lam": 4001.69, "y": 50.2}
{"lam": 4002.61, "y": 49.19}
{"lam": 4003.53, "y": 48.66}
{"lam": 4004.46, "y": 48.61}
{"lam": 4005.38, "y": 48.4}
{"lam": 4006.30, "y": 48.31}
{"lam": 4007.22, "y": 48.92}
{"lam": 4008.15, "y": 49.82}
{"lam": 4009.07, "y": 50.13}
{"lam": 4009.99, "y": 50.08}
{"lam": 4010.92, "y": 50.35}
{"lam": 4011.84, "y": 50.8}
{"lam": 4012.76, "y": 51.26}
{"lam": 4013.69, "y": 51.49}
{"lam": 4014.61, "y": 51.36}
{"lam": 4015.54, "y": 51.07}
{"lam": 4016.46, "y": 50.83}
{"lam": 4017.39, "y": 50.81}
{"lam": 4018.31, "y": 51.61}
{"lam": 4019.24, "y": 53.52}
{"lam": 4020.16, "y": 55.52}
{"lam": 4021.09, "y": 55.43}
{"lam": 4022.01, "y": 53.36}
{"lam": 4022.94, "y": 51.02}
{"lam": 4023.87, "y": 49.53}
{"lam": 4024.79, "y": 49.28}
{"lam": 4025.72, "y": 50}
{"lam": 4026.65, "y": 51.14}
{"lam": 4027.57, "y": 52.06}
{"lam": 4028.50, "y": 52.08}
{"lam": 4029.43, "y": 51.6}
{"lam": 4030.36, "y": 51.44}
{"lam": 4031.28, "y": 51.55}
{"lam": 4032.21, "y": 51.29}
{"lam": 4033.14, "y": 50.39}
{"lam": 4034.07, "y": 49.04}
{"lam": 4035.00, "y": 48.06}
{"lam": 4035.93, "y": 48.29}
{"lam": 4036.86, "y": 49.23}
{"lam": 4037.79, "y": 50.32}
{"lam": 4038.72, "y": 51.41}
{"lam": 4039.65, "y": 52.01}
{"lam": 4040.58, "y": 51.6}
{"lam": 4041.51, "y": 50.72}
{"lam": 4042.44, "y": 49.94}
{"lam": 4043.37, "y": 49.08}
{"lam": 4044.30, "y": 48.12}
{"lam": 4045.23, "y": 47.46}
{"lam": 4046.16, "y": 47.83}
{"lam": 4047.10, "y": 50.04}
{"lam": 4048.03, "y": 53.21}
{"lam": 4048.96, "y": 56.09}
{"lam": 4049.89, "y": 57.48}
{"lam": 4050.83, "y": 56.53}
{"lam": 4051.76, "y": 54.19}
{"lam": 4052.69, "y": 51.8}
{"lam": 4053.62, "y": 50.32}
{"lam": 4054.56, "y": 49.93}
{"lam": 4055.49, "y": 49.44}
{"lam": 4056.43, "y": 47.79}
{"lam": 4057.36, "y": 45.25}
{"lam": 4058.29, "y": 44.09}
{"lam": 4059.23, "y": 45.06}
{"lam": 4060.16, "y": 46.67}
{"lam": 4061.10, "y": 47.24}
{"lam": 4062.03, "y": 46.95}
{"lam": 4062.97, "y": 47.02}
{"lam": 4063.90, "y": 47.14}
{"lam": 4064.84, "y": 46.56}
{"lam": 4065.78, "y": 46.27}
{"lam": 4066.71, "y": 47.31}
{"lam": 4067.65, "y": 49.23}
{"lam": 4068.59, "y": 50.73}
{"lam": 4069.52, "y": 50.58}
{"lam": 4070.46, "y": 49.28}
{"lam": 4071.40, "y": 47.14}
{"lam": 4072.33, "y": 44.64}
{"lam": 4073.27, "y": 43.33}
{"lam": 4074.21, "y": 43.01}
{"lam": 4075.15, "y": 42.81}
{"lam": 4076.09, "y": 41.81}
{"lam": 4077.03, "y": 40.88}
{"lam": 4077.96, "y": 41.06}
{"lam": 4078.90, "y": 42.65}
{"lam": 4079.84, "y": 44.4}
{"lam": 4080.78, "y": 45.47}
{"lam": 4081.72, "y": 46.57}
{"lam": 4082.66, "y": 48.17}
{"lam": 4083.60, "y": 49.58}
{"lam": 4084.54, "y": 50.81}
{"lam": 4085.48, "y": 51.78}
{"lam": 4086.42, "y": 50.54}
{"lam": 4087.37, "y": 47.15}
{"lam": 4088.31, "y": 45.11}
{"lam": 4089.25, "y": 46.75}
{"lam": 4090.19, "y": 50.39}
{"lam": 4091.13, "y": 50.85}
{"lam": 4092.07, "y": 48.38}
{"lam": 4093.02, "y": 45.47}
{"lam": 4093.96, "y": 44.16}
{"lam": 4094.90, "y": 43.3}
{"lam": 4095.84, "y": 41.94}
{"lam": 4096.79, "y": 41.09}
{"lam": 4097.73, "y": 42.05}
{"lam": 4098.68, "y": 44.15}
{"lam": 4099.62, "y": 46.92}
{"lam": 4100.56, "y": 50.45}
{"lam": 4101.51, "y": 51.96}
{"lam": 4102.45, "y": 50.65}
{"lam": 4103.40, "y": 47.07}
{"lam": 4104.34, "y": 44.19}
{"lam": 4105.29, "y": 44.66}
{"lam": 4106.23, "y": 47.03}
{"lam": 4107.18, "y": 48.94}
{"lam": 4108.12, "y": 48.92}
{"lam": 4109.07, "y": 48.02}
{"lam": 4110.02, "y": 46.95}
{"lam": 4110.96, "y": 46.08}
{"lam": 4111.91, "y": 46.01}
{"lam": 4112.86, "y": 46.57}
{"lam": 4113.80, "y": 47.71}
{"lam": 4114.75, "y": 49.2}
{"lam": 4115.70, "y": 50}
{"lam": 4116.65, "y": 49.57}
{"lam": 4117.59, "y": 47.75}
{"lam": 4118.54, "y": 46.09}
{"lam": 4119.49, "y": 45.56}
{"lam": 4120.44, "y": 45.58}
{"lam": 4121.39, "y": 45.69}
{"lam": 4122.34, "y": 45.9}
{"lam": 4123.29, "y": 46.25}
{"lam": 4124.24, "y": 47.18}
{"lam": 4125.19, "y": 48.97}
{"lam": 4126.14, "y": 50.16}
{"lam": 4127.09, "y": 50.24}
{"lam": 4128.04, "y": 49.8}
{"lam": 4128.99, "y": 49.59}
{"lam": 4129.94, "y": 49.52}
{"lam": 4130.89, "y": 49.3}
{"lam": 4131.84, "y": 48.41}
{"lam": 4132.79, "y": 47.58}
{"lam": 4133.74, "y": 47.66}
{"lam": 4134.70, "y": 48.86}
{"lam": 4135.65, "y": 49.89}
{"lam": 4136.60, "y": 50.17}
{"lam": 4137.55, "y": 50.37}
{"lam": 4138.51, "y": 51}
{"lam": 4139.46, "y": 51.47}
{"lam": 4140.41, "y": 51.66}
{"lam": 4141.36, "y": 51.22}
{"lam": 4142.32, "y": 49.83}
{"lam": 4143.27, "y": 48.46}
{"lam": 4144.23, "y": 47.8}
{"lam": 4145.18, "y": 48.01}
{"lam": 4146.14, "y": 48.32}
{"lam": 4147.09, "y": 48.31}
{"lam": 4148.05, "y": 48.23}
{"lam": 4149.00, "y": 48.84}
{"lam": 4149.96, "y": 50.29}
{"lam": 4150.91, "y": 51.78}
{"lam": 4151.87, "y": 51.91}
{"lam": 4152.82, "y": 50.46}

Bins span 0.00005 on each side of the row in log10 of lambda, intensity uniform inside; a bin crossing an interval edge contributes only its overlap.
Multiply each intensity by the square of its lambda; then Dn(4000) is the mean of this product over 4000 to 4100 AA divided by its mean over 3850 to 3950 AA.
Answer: 1.3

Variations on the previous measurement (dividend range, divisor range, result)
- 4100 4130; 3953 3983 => 1.44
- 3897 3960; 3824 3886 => 1.09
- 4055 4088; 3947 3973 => 1.34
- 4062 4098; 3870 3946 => 1.30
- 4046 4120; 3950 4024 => 1.14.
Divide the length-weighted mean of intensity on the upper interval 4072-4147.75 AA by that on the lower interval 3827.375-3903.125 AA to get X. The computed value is 1.24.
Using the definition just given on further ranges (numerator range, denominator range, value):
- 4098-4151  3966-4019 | 1.09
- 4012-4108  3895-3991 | 1.25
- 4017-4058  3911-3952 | 1.31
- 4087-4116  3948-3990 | 1.22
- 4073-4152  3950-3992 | 1.23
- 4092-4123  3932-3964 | 1.24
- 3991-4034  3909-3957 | 1.28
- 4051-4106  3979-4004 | 1.00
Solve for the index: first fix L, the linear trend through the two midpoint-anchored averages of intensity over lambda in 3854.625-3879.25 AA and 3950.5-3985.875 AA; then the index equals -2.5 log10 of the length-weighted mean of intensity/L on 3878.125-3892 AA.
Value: 0.10 mag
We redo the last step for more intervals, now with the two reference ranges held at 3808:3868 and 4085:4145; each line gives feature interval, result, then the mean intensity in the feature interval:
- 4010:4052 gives -0.151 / 51.3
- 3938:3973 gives 0.124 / 37.2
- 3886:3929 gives -0.034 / 41.1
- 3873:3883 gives 0.024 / 37.8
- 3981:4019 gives -0.117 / 48.4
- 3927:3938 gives 0.338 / 29.9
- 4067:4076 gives -0.008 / 46.5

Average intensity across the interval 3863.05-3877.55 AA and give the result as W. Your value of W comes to 43.7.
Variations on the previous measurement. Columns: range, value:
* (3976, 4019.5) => 47.7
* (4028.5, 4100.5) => 48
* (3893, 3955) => 39.6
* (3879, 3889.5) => 36.2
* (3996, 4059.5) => 50.5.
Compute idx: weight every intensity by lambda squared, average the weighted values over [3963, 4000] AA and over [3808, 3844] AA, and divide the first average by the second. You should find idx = 1.23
